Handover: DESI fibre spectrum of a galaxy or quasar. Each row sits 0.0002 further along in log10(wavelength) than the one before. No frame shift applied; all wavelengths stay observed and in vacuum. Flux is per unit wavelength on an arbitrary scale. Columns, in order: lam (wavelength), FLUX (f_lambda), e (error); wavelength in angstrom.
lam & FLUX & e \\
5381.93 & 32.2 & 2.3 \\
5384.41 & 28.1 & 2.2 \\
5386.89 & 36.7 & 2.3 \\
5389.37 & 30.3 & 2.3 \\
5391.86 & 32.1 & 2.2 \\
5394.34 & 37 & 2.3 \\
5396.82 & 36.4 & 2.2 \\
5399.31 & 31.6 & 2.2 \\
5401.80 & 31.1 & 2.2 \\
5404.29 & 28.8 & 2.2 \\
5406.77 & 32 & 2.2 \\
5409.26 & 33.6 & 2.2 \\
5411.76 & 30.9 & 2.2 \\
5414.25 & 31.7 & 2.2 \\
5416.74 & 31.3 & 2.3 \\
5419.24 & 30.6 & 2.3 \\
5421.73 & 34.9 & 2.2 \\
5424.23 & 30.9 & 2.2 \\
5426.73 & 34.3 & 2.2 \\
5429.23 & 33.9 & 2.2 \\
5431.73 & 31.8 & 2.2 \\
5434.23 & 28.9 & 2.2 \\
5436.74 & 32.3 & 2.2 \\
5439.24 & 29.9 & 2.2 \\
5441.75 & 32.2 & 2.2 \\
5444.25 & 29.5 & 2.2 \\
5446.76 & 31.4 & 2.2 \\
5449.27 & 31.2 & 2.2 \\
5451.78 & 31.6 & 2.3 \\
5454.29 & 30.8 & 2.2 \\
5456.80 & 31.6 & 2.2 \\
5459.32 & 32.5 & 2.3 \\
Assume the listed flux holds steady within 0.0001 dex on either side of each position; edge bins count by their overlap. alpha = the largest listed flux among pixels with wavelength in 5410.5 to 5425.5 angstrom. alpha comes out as 34.9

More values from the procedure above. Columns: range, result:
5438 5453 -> 32.2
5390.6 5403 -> 37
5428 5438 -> 33.9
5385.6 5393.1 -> 36.7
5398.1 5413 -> 33.6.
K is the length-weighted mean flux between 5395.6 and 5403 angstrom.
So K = 33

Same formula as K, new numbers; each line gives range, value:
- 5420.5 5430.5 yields 33.5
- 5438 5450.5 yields 30.8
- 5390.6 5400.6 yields 34.2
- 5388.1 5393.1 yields 31.2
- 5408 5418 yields 31.9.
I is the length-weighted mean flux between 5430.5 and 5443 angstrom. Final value 31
